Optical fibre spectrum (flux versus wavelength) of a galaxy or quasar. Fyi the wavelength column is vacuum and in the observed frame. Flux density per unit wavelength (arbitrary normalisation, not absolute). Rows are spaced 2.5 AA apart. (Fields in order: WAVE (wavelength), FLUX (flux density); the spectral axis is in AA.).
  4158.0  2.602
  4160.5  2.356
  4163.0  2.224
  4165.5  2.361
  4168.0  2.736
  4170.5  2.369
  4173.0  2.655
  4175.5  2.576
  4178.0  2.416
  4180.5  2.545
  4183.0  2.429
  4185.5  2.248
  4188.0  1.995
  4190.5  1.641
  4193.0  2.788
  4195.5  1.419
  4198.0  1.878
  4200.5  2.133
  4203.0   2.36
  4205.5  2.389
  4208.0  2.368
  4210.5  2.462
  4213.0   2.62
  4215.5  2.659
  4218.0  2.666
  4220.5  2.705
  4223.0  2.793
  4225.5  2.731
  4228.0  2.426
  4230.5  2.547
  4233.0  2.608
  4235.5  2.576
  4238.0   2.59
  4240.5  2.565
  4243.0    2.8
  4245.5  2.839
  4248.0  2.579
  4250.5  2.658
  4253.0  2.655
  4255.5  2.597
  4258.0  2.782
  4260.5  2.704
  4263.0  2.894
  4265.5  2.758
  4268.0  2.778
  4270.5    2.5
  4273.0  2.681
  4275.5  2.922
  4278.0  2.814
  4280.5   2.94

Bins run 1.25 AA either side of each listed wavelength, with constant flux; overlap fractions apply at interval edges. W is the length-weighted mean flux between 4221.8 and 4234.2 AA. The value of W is 2.62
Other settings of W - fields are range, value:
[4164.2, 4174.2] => 2.53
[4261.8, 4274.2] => 2.72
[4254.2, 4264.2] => 2.74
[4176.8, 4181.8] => 2.48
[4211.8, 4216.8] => 2.64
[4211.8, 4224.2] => 2.69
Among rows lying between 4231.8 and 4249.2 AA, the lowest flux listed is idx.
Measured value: 2.565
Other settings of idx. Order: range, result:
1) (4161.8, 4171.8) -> 2.224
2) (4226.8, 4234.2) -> 2.426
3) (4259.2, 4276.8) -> 2.5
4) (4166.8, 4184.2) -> 2.369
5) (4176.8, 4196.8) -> 1.419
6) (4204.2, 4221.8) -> 2.368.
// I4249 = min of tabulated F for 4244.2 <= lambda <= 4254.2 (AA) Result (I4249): 2.579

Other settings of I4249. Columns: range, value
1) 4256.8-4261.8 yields 2.704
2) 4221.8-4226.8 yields 2.731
